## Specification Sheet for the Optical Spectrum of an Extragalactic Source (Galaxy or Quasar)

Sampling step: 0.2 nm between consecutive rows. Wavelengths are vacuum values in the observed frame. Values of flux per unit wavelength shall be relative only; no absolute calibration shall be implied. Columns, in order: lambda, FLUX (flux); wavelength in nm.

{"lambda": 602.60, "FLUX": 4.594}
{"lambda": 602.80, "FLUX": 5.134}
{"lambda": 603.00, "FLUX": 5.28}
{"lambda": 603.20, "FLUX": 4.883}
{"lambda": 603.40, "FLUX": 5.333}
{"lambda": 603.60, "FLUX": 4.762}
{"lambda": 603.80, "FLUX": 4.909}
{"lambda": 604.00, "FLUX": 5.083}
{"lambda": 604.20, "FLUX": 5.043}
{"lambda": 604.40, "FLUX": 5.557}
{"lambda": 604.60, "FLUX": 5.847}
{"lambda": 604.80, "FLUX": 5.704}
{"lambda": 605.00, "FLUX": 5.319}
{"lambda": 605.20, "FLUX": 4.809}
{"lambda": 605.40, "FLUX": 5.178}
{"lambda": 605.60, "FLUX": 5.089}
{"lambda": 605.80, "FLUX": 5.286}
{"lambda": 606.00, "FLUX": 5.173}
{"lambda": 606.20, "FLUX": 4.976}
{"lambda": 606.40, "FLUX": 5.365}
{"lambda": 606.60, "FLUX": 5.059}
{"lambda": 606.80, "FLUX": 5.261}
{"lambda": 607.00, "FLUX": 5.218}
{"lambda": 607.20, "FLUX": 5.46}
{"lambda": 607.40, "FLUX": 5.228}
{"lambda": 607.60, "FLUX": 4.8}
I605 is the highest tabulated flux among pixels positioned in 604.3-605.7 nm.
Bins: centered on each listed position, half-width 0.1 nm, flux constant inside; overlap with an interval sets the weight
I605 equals 5.847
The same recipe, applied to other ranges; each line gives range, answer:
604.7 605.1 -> 5.704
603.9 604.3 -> 5.083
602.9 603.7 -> 5.333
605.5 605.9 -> 5.286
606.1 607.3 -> 5.46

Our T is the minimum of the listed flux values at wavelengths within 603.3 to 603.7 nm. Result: 4.762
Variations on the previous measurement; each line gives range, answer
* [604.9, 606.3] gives 4.809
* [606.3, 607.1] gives 5.059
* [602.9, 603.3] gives 4.883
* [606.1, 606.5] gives 4.976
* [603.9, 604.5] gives 5.043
